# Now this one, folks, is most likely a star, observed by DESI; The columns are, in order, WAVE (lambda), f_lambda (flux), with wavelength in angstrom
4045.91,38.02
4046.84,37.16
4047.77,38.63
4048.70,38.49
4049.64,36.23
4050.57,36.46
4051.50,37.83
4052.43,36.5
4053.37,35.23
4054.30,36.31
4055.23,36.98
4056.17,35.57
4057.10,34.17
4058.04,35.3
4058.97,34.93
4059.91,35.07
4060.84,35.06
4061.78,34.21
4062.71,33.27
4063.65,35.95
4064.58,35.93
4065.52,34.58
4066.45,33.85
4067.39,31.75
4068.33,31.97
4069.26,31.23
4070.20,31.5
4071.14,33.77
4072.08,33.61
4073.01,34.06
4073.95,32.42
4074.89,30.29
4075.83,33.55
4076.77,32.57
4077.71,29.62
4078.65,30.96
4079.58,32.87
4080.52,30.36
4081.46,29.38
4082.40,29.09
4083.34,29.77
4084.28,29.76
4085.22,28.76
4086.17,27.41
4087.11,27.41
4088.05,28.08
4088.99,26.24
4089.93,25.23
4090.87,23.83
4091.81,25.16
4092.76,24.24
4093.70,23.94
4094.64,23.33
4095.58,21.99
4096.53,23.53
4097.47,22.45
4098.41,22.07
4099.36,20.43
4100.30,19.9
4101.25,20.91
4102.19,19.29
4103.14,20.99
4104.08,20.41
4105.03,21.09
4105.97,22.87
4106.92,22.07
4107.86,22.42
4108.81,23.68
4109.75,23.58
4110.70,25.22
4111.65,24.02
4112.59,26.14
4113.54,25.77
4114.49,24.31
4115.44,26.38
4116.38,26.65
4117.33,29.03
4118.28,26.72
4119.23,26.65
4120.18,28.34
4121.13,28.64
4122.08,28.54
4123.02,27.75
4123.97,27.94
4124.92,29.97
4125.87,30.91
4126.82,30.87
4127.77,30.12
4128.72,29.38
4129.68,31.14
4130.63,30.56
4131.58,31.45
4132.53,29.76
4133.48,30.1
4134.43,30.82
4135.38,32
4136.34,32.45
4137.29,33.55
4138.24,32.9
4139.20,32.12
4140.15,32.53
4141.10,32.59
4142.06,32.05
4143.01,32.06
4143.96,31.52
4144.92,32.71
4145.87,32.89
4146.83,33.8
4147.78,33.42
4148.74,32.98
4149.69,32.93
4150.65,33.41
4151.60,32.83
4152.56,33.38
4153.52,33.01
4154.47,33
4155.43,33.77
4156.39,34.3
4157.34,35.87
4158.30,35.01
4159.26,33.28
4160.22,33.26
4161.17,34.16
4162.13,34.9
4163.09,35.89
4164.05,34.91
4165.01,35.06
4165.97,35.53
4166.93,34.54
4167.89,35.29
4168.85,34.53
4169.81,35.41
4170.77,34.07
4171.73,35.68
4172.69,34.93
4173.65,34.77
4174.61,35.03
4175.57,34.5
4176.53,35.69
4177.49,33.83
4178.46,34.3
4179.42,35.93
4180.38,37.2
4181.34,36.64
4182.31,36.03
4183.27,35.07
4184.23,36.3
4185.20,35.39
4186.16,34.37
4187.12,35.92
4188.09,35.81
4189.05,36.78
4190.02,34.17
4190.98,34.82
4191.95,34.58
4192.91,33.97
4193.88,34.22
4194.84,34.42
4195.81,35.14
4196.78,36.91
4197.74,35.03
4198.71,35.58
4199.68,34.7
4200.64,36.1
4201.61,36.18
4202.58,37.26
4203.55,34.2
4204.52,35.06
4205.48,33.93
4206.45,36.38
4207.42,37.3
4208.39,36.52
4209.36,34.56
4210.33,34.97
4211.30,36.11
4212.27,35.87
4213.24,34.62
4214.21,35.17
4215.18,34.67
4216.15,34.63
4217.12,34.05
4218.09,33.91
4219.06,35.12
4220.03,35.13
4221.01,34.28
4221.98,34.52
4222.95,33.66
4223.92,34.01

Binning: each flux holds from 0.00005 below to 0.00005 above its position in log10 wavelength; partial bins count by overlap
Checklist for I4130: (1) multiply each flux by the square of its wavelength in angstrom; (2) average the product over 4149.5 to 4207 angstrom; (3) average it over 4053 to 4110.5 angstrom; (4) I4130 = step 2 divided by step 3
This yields 1.28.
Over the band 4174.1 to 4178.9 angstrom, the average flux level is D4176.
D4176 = 34.7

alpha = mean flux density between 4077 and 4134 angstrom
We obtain 26.4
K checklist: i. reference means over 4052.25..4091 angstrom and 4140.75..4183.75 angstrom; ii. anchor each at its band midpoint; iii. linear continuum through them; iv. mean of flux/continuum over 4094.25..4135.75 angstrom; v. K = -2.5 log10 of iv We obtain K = 0.27 mag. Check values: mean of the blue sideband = 32.1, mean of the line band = 25.9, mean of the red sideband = 34.3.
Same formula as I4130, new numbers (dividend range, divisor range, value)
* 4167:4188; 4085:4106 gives 1.57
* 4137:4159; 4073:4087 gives 1.12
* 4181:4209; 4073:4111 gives 1.45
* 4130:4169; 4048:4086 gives 1.03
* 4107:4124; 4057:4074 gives 0.79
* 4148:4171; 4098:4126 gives 1.42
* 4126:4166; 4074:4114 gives 1.32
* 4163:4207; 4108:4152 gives 1.21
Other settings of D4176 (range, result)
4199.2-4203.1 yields 36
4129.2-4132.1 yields 31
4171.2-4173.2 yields 35.3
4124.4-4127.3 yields 30.5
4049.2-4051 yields 36.4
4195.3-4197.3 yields 36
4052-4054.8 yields 36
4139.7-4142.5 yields 32.4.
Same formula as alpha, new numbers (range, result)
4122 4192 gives 33.5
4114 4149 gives 30.4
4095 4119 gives 23.3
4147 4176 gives 34.3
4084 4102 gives 24.3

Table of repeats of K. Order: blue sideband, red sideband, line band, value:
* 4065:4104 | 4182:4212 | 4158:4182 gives -0.04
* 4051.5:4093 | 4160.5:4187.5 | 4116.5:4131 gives 0.16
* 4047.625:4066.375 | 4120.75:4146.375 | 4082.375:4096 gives 0.28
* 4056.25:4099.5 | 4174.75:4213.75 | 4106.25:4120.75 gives 0.24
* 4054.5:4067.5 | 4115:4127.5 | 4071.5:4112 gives 0.21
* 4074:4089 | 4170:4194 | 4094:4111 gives 0.37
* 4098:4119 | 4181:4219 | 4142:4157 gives -0.15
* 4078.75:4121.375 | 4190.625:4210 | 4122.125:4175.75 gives -0.10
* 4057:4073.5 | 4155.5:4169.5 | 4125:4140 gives 0.11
